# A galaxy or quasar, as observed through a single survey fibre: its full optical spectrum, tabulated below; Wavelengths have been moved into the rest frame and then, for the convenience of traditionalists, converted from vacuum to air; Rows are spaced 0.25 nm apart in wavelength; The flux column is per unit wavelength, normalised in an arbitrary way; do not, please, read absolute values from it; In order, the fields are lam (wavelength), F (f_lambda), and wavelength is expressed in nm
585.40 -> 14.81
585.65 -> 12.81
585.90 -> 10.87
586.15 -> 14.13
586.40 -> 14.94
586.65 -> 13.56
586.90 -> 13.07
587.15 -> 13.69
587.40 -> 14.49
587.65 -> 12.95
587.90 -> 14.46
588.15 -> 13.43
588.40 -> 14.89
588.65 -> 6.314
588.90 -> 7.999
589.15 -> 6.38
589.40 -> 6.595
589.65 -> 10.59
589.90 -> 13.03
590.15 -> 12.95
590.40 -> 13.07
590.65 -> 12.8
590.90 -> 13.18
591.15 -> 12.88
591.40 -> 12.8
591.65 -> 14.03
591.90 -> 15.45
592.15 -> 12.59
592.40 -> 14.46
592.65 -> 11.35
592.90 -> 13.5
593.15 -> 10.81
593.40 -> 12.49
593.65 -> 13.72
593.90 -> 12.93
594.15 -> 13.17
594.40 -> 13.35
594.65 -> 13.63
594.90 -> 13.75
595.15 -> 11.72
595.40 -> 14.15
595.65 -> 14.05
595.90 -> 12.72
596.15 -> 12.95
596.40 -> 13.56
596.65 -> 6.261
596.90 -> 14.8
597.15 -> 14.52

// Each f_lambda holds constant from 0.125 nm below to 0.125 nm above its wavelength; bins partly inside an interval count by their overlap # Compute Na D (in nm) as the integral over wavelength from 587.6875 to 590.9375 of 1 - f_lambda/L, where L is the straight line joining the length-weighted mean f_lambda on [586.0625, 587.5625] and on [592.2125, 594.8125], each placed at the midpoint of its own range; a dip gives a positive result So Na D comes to 0.57 nm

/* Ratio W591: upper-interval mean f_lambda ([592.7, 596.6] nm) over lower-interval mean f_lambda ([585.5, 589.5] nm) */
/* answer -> 1.08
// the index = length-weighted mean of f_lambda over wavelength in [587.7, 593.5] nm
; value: 12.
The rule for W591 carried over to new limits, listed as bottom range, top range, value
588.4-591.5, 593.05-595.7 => 1.20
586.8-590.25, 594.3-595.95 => 1.17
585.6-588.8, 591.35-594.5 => 1.01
